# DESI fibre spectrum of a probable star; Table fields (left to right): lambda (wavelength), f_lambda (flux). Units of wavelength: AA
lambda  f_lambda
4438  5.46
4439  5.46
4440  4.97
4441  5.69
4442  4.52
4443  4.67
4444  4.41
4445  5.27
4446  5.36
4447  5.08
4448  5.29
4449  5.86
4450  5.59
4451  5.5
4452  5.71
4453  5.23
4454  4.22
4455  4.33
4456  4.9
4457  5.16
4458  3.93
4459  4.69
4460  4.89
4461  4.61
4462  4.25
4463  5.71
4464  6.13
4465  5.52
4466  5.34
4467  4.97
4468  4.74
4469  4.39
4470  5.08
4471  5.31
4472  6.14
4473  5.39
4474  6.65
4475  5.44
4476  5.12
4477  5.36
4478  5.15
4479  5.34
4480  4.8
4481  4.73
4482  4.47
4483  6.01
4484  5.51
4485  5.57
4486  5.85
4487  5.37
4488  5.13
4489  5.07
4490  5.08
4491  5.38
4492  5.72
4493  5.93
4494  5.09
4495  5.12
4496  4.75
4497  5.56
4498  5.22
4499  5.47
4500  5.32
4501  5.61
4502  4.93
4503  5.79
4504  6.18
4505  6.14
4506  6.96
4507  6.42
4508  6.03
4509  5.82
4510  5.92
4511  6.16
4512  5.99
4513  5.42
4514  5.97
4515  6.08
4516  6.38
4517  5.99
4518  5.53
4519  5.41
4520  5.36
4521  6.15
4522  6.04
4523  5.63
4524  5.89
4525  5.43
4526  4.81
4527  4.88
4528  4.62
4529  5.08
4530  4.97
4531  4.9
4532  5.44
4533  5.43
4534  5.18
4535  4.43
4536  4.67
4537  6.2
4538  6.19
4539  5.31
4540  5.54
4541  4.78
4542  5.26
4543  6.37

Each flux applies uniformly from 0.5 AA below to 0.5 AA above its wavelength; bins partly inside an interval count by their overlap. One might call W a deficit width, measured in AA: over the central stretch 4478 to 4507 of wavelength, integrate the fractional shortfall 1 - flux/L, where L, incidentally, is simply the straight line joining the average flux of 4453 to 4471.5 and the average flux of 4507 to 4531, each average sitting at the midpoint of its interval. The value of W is -0.8 AA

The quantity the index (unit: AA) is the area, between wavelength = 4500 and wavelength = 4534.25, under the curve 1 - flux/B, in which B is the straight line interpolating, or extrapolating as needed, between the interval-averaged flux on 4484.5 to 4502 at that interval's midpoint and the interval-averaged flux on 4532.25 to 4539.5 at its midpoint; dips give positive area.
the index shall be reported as -2.0 AA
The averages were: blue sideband 5.35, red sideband 5.35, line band 5.66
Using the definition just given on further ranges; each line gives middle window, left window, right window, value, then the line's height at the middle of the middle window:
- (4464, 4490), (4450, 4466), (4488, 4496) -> -0.7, 5.17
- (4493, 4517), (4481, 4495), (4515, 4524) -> -0.6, 5.62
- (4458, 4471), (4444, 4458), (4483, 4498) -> 0.5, 5.21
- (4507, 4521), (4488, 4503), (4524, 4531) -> -2.0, 5.15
